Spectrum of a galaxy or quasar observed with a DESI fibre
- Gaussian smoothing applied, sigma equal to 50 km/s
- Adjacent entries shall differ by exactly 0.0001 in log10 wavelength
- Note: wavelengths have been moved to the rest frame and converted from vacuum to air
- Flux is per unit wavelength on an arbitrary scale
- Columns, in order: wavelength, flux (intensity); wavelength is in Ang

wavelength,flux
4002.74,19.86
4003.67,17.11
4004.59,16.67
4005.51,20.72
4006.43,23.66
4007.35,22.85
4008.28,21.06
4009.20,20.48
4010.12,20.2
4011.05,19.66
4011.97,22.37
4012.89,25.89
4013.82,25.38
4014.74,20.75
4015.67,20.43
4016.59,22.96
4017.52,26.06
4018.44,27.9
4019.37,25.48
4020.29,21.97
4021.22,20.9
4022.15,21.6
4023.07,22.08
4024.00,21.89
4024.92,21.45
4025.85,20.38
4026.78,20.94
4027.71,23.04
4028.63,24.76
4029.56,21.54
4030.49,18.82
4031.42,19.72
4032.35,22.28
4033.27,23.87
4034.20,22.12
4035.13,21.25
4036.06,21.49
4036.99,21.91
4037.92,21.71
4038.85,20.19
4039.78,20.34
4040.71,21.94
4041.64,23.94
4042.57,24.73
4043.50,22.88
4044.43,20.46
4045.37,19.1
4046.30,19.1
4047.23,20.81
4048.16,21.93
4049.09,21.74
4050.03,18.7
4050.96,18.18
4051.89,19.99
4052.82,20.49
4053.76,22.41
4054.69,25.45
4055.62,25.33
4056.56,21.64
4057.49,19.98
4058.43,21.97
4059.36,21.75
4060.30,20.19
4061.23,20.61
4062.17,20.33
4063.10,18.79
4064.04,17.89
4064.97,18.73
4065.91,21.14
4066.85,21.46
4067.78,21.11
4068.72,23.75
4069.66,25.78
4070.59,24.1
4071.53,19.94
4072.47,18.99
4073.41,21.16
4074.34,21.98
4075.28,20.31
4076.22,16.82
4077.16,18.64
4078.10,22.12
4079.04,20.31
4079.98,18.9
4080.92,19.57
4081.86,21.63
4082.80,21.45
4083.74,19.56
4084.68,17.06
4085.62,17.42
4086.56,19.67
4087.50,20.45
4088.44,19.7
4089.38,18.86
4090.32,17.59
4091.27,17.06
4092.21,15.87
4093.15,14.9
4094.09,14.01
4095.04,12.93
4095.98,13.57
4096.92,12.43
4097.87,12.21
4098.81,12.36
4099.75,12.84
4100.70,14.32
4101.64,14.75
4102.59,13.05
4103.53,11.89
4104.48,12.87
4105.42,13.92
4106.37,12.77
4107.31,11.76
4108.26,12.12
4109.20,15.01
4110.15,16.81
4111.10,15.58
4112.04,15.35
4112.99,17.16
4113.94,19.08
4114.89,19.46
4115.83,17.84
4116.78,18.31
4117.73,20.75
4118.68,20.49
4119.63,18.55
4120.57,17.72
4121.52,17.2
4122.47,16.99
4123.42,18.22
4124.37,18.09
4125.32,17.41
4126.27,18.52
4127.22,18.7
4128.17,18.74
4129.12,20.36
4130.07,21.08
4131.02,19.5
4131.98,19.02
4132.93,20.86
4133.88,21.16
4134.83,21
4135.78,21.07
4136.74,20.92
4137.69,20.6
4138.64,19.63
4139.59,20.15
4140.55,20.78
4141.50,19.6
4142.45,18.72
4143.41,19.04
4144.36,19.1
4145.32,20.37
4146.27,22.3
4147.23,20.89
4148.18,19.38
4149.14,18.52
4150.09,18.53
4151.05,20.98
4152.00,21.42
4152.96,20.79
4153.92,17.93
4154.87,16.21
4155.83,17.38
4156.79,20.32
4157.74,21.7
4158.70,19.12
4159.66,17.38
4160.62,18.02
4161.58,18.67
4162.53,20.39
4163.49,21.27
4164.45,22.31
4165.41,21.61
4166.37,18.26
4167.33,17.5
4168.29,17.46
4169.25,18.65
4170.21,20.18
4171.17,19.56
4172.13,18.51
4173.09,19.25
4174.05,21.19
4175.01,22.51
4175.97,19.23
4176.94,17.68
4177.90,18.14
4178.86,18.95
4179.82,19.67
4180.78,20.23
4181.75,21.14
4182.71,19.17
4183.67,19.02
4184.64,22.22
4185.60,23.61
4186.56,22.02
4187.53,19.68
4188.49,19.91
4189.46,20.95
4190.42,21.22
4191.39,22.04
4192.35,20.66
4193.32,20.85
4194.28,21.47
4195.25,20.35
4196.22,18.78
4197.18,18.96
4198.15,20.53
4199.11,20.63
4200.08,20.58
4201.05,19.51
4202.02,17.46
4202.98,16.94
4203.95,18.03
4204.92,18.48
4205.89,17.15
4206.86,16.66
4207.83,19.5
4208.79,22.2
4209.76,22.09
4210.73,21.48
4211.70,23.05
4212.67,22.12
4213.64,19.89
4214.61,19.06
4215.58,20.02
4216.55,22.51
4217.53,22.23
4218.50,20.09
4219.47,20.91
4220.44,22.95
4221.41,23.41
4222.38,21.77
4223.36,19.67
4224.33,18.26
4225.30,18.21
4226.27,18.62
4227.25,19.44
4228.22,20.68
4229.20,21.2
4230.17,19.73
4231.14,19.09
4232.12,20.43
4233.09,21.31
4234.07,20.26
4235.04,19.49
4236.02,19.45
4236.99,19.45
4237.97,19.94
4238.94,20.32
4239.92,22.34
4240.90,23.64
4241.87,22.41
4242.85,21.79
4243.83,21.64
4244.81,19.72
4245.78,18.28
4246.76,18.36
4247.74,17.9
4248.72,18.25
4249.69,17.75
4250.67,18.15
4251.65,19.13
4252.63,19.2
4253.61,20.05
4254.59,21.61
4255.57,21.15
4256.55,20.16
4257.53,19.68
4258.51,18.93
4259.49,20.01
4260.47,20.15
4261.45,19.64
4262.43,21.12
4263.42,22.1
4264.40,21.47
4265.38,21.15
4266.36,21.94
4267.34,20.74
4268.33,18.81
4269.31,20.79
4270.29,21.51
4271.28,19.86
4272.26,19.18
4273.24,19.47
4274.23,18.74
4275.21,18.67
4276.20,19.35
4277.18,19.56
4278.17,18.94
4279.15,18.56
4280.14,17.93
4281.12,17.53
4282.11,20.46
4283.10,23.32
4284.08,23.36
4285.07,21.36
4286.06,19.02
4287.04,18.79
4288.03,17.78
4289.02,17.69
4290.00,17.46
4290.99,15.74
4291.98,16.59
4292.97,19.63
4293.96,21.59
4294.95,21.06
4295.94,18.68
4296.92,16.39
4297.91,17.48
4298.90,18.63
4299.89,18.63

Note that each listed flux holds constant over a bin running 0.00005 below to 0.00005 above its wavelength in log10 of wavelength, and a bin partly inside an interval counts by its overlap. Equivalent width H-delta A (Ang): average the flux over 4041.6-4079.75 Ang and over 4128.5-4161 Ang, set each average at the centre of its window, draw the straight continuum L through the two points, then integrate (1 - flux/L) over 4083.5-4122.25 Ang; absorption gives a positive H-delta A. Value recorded 8.5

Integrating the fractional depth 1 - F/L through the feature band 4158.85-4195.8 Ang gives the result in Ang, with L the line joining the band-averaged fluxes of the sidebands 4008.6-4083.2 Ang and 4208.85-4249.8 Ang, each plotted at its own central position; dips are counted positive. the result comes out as 1.4 Ang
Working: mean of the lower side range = 21.5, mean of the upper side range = 20.5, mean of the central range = 20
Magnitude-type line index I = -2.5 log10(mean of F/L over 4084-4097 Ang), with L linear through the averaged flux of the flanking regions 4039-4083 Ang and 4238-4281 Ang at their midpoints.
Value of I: 0.24 mag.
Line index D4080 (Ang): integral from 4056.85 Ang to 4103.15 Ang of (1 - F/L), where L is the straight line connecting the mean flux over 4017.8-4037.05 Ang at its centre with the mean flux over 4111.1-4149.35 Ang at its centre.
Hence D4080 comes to 4.9 Ang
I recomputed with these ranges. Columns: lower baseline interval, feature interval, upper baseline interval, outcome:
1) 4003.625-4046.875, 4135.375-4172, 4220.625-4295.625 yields 0.06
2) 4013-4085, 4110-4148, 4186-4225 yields 0.09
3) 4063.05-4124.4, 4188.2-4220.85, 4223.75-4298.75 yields -0.07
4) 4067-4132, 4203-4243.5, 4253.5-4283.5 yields -0.05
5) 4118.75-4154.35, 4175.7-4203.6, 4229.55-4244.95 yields 0.01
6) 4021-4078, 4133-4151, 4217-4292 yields 0.03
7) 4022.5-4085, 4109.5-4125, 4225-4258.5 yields 0.16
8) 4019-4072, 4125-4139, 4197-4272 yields 0.05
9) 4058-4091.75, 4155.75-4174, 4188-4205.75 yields 0.03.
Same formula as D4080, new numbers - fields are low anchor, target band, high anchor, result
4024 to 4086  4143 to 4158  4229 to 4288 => 0.7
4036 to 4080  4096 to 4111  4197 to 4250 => 5.4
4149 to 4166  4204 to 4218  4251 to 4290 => -0.4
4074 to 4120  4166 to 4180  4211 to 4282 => -0.5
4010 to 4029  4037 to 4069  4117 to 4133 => 0.5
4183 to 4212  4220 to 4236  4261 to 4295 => -0.2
